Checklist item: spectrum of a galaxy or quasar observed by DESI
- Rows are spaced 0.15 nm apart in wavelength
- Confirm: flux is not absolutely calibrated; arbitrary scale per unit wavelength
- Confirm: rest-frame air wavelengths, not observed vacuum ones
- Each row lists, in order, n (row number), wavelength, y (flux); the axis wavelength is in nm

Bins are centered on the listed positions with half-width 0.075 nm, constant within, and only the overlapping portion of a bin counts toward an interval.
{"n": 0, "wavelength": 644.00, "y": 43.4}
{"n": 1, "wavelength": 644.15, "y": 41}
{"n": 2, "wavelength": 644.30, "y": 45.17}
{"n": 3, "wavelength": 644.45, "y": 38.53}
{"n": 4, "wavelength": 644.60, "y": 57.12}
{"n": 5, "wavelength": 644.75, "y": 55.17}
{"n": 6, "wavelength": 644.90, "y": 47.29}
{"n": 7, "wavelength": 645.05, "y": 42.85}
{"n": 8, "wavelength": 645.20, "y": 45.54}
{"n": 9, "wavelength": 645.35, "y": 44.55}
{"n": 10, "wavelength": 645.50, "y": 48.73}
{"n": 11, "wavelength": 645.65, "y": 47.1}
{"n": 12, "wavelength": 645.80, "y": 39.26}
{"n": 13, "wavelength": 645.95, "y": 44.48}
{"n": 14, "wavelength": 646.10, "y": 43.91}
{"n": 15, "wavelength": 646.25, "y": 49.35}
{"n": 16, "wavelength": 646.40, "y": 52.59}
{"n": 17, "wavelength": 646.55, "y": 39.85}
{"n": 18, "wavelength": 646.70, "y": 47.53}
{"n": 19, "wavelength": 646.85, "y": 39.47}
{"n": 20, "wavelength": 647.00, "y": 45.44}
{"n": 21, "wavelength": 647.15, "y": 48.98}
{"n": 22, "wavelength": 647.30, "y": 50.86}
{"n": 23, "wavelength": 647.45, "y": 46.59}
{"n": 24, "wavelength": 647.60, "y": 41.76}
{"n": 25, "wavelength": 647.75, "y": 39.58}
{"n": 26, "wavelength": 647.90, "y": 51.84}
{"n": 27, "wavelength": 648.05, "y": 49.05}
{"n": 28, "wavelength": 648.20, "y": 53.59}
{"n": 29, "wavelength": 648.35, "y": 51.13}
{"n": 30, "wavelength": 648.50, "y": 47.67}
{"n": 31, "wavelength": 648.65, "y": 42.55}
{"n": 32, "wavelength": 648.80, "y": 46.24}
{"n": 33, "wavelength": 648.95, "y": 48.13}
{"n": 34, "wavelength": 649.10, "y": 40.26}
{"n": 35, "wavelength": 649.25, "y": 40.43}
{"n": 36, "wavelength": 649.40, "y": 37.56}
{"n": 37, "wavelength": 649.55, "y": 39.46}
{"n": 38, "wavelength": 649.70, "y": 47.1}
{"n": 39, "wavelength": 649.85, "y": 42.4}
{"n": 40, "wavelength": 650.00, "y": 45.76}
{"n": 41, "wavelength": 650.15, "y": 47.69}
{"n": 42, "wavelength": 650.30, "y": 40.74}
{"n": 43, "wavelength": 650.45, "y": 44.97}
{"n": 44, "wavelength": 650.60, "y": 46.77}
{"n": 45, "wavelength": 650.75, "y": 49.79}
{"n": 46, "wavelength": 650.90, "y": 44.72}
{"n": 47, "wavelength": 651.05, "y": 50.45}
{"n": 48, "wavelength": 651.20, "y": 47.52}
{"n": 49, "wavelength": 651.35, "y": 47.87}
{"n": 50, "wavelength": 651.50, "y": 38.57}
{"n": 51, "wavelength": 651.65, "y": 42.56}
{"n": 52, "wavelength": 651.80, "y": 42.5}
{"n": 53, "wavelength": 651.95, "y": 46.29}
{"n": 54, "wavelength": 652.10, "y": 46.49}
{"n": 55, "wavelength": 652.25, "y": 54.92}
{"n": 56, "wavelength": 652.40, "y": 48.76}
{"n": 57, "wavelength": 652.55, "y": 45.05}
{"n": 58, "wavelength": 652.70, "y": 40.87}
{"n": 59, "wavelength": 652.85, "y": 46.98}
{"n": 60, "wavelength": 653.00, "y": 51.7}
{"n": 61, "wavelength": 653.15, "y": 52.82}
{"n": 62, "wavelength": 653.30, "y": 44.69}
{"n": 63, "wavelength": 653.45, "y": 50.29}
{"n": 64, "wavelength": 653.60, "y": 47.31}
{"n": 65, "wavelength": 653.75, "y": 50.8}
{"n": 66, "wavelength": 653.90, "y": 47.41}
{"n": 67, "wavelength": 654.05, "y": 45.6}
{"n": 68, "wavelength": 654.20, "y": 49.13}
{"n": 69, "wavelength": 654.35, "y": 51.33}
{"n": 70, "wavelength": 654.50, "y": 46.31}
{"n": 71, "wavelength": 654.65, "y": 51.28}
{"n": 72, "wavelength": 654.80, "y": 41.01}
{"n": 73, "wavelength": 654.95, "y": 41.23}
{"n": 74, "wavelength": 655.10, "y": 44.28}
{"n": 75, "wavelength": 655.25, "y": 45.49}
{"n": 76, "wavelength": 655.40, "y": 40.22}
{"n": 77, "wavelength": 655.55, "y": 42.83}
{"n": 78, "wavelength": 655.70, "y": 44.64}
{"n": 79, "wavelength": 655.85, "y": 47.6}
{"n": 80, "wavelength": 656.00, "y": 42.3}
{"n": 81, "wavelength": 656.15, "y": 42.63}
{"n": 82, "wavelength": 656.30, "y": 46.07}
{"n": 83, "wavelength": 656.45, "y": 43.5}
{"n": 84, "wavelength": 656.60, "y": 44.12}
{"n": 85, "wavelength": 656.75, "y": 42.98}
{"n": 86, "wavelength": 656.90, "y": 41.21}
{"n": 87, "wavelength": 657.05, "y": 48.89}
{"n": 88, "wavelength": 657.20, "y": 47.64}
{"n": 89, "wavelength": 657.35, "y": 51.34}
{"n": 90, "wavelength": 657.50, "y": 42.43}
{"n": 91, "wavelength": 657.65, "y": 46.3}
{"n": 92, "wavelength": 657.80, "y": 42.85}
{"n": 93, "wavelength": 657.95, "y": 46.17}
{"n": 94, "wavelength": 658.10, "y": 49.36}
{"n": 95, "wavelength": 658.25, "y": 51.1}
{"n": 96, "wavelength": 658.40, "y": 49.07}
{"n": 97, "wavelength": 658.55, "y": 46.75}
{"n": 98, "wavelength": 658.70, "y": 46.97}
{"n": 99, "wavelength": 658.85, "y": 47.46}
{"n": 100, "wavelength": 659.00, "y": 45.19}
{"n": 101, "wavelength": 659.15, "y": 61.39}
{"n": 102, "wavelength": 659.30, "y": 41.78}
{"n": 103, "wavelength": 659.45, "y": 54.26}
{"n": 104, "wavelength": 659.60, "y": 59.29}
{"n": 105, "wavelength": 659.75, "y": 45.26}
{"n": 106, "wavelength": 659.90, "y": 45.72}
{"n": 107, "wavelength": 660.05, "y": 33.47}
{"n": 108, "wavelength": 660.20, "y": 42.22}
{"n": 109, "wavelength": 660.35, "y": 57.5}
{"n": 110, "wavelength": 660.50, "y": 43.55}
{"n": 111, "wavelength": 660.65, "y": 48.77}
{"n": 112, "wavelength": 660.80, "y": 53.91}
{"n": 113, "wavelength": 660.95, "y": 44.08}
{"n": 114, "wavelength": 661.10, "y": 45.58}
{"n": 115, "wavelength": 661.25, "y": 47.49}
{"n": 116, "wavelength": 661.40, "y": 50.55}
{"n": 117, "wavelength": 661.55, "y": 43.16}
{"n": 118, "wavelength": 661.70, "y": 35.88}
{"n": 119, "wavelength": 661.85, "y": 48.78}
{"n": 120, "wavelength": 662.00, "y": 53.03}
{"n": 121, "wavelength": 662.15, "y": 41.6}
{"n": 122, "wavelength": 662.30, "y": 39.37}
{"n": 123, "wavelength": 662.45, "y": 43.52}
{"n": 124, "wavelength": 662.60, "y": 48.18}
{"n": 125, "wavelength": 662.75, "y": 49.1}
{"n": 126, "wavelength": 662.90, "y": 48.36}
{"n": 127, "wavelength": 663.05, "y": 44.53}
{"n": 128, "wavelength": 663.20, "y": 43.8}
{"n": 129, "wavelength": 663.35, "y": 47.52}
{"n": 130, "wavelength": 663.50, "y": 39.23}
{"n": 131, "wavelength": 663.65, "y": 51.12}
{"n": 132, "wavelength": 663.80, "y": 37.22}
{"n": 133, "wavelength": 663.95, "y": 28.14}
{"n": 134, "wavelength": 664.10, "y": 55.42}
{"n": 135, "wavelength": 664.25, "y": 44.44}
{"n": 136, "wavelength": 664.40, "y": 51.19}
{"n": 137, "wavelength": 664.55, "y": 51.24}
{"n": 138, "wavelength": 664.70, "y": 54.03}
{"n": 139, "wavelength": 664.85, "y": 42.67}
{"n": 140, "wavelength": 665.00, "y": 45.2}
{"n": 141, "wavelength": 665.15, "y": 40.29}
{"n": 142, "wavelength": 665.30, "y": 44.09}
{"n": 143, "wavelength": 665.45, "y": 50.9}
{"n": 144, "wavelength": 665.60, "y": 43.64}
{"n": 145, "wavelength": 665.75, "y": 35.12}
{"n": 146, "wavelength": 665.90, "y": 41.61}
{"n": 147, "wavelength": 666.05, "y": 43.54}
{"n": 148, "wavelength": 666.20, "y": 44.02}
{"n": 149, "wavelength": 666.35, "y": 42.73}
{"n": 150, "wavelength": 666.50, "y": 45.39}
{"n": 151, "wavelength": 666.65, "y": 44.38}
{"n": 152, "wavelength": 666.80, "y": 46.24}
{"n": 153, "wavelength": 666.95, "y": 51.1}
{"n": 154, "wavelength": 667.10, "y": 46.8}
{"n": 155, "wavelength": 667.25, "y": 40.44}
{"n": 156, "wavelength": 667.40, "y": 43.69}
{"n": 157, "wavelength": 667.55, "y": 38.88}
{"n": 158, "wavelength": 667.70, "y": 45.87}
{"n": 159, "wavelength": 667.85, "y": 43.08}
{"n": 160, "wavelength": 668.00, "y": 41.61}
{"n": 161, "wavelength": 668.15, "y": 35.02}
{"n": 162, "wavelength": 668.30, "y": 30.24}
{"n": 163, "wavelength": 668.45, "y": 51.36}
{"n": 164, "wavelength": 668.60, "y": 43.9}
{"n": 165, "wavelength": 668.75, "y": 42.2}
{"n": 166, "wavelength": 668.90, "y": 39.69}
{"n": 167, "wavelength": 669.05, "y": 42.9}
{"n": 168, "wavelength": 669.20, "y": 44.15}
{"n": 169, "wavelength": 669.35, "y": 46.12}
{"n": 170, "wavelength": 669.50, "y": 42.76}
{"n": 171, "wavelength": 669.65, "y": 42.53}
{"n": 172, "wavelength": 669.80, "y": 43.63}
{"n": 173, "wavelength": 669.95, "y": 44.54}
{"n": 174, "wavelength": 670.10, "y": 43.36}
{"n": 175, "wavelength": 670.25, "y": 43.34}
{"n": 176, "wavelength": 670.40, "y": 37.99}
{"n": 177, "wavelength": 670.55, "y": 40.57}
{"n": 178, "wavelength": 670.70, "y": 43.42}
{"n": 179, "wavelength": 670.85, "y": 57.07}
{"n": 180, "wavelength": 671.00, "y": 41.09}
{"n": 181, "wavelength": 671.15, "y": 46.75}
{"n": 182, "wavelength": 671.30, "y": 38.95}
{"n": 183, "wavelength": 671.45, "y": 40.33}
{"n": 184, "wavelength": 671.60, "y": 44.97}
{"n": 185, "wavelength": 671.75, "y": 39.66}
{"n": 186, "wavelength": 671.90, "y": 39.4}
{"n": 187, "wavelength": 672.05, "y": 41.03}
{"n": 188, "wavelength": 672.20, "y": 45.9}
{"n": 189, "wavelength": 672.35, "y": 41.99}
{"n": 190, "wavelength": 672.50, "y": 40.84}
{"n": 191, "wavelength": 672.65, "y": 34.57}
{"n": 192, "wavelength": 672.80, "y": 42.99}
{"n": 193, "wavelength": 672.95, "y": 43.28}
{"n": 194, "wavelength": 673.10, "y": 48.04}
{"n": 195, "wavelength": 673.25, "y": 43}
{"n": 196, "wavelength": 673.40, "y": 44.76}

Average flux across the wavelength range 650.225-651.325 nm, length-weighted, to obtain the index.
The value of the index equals 46.5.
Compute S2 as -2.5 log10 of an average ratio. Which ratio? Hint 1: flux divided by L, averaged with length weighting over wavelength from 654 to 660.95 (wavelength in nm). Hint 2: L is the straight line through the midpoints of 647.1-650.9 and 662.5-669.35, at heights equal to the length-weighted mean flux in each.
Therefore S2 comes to -0.040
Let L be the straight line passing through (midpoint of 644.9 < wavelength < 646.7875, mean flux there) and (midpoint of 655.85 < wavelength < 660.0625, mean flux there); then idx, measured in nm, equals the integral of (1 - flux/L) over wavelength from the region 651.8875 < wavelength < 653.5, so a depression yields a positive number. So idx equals -0.06 nm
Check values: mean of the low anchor 45.5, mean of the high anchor 46.8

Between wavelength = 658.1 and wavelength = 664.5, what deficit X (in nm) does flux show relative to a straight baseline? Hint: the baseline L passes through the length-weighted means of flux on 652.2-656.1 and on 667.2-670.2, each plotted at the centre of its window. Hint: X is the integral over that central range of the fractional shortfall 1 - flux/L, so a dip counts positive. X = -0.297 nm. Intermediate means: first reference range 46.6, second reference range 42.3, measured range 46.6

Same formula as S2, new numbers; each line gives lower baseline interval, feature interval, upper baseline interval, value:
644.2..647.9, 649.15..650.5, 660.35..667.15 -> 0.08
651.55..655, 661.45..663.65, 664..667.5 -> 0.02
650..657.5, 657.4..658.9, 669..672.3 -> -0.04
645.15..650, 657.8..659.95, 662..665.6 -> -0.08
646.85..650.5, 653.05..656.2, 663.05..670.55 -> -0.04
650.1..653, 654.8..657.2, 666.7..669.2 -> 0.03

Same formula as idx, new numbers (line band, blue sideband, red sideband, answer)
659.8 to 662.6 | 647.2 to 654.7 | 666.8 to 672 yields -0.07 nm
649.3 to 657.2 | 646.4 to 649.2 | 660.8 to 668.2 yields 0.02 nm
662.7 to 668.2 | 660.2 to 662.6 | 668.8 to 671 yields 0.08 nm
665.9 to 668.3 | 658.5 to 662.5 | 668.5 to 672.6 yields 0.07 nm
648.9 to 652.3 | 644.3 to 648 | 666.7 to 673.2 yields 0.06 nm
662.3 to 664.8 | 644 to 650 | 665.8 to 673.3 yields -0.13 nm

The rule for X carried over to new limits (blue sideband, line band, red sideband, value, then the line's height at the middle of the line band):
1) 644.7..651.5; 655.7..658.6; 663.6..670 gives -0.07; 44.8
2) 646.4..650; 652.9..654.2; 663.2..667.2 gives -0.11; 45.1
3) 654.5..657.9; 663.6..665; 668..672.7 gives -0.09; 43.3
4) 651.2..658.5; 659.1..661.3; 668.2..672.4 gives -0.15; 45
